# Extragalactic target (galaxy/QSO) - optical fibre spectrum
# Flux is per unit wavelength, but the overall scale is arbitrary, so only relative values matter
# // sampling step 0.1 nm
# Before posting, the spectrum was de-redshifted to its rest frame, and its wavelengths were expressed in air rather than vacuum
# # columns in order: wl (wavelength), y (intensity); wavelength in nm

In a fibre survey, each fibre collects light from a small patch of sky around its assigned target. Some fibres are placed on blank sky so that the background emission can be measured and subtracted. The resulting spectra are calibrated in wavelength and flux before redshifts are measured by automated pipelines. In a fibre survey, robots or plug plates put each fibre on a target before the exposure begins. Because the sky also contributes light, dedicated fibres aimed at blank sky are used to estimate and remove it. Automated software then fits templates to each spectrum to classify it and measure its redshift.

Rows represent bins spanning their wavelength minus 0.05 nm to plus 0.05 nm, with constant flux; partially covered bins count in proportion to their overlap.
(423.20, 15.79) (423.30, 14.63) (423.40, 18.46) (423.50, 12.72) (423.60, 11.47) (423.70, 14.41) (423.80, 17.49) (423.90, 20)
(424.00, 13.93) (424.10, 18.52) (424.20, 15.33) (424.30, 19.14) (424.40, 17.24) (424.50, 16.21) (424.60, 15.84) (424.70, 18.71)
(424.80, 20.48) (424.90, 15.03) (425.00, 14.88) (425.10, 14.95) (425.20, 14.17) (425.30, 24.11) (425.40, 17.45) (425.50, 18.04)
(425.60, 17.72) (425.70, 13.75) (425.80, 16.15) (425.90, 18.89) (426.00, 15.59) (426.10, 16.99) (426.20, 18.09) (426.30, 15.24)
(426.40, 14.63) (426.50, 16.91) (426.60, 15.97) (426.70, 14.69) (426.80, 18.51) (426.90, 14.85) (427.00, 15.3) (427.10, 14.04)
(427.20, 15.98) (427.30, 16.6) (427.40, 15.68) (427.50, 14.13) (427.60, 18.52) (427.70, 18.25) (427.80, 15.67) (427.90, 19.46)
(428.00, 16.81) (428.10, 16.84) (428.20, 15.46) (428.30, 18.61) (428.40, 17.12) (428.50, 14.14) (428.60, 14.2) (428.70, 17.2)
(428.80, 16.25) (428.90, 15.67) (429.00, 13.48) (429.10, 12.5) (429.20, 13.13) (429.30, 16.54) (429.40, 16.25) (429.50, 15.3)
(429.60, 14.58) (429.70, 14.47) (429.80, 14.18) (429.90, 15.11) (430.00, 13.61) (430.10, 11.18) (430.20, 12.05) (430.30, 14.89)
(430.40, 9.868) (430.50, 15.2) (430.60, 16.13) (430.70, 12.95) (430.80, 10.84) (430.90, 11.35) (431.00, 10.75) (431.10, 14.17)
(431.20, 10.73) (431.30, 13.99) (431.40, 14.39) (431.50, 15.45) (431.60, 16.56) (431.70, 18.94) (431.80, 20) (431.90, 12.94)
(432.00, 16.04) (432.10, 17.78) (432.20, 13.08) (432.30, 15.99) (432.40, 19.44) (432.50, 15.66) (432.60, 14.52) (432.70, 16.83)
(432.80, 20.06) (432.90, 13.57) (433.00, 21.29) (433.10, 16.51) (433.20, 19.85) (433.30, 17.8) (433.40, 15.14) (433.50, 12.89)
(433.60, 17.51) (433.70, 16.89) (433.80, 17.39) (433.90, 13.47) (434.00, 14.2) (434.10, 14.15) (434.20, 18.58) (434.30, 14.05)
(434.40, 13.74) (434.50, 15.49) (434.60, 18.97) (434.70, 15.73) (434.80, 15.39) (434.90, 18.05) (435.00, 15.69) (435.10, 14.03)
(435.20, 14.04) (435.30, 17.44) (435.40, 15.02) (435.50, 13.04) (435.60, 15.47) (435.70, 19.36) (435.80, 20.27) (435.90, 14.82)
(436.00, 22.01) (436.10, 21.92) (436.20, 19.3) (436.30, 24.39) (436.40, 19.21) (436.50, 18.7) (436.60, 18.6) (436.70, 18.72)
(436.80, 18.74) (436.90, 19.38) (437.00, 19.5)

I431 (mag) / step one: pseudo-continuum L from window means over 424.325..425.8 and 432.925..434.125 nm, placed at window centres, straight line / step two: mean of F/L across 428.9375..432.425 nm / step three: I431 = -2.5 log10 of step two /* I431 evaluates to 0.16 mag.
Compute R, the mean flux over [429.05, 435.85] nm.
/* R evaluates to 15.3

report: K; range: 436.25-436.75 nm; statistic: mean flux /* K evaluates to 19.9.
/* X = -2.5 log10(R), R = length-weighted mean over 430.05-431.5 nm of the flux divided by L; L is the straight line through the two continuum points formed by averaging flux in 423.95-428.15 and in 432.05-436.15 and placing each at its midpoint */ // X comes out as 0.28 mag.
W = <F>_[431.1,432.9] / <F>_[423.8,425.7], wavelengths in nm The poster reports 0.92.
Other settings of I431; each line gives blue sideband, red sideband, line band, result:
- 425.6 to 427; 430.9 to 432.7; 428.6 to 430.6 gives 0.09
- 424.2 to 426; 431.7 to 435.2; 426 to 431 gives 0.11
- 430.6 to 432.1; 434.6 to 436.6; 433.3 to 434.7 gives 0.05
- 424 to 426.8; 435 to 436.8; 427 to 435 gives 0.13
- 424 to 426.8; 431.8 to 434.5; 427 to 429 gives 0.02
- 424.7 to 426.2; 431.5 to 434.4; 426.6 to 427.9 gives 0.05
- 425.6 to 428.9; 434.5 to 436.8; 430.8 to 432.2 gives 0.16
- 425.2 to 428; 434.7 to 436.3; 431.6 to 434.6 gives 0.05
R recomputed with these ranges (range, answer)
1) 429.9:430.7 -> 13.4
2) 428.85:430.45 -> 13.9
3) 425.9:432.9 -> 15.4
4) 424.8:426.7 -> 16.6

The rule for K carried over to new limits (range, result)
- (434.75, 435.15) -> 15.8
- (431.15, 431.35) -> 12.4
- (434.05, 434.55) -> 15.2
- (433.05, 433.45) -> 17.3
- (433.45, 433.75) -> 15.8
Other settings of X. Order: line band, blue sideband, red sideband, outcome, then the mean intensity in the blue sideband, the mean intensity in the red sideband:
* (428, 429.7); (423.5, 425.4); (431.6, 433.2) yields 0.091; 16.7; 16.9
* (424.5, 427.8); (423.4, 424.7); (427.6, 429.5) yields -0.028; 16.2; 16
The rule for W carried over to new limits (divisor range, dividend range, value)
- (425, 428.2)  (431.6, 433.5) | 1.02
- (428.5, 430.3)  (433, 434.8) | 1.12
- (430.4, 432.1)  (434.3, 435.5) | 1.09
